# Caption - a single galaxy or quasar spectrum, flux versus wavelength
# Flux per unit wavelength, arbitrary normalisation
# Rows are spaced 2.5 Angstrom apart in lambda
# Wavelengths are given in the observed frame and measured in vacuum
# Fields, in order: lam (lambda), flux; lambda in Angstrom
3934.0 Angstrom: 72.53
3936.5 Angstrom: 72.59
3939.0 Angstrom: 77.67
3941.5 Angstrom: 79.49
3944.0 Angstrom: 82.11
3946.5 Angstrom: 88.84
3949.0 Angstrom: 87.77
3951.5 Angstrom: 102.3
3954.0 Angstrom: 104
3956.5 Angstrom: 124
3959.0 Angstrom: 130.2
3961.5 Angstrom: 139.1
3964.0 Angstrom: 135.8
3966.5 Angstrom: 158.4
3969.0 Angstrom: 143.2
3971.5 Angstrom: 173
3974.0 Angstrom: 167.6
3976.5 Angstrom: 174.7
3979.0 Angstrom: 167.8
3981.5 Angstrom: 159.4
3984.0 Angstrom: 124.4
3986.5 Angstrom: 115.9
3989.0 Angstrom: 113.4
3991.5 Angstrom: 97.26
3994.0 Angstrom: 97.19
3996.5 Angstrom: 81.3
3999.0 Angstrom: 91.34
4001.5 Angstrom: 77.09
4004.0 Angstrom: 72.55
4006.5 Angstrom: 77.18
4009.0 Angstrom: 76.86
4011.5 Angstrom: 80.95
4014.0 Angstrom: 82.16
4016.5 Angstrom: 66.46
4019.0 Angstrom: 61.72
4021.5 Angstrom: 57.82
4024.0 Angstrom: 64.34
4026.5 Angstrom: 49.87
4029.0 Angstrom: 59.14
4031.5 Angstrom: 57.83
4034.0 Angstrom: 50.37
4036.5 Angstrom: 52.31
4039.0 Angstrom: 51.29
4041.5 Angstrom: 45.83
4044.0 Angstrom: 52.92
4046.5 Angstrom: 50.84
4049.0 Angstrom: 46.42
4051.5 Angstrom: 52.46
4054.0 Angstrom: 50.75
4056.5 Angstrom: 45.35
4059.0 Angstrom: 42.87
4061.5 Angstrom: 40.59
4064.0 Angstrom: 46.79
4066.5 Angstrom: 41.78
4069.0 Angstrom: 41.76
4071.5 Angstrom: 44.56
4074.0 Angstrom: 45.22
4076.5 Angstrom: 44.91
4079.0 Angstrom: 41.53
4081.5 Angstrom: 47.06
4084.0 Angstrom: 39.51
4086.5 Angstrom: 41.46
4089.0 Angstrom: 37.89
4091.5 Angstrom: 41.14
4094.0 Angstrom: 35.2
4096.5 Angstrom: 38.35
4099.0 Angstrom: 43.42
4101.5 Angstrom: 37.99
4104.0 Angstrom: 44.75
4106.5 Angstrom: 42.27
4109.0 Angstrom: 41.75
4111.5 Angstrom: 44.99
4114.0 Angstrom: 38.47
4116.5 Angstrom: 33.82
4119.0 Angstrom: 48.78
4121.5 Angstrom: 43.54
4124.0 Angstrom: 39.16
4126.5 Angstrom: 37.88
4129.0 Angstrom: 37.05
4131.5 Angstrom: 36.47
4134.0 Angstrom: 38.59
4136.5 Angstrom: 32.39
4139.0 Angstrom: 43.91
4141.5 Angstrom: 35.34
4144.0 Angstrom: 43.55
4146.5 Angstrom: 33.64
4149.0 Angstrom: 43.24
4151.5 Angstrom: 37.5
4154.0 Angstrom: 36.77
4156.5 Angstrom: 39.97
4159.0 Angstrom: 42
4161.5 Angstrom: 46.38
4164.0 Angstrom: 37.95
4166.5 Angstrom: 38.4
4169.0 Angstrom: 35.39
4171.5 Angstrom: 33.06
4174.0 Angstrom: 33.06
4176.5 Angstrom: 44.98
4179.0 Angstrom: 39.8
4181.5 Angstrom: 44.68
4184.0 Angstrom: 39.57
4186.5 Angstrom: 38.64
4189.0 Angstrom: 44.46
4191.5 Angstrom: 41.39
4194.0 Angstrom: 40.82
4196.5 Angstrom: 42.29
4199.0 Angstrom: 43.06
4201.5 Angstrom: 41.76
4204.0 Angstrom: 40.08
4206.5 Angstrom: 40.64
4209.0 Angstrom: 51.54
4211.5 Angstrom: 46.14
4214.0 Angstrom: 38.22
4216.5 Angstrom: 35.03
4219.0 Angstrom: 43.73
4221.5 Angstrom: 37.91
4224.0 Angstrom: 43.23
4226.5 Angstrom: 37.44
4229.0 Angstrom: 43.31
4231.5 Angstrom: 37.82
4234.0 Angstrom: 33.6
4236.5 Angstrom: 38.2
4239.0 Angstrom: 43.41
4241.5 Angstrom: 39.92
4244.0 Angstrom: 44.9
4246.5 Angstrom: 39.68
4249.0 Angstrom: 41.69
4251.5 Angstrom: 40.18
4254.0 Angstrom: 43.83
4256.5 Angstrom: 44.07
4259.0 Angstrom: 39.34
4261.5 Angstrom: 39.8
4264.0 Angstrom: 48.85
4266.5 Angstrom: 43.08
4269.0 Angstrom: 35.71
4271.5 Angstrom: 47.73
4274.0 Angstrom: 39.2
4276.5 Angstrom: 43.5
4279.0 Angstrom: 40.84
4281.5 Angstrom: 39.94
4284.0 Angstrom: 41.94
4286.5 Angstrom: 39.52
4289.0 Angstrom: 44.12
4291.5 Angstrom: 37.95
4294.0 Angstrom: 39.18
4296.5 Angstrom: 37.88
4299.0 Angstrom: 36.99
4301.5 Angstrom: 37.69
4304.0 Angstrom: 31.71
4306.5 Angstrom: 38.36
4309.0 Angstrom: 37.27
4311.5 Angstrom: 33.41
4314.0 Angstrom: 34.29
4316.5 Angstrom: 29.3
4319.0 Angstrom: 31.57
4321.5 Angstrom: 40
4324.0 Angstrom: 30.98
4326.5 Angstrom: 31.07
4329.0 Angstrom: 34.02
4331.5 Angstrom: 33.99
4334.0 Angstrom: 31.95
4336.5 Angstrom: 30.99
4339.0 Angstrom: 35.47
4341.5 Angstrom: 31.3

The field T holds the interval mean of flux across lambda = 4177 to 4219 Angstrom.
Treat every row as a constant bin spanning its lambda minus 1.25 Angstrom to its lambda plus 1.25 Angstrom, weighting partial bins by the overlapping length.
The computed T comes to 41.9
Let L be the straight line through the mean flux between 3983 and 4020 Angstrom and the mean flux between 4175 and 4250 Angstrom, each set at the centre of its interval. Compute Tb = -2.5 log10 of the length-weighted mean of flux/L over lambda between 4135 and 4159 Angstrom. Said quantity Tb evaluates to 0.39 mag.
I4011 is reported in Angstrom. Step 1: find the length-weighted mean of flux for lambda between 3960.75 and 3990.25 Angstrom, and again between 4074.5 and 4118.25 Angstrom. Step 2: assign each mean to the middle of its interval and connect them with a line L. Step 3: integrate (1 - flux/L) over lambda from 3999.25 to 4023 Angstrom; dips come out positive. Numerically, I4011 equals 8.83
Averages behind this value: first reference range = 148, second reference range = 41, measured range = 73.2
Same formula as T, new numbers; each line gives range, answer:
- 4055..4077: 43.8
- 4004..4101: 51.4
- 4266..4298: 40.7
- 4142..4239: 40.2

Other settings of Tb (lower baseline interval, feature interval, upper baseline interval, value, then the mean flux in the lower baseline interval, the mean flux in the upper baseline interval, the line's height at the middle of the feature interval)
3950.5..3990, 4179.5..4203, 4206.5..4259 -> 0.33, 140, 41.1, 56.8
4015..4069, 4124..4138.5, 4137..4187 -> 0.15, 51.7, 39.3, 42.5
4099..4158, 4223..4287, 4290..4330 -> -0.13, 39.7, 35.2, 36.6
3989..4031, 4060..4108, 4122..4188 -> 0.33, 75.4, 38.9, 56.8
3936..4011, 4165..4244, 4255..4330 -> 0.40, 113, 38.3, 59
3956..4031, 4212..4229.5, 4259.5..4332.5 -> 0.35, 107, 38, 55.1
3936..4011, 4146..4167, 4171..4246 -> 0.38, 113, 40.8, 56.8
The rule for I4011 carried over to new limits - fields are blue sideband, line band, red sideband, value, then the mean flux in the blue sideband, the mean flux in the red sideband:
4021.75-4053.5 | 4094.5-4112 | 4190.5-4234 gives 2.5 Angstrom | 52.9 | 41.2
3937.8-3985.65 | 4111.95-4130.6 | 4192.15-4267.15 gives 8.9 Angstrom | 127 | 41.4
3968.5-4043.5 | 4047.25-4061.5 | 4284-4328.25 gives 6.2 Angstrom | 92.1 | 36.1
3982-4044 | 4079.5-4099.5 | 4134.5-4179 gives 5.6 Angstrom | 75.8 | 38.7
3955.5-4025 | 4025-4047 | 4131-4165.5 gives 9.2 Angstrom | 111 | 39.2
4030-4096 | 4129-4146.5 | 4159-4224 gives 2.0 Angstrom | 45.7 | 40.8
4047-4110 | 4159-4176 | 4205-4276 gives 1.7 Angstrom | 43.1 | 41.4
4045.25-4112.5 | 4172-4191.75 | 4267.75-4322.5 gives 0.2 Angstrom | 43.4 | 38.1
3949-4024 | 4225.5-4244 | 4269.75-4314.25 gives 4.6 Angstrom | 111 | 39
